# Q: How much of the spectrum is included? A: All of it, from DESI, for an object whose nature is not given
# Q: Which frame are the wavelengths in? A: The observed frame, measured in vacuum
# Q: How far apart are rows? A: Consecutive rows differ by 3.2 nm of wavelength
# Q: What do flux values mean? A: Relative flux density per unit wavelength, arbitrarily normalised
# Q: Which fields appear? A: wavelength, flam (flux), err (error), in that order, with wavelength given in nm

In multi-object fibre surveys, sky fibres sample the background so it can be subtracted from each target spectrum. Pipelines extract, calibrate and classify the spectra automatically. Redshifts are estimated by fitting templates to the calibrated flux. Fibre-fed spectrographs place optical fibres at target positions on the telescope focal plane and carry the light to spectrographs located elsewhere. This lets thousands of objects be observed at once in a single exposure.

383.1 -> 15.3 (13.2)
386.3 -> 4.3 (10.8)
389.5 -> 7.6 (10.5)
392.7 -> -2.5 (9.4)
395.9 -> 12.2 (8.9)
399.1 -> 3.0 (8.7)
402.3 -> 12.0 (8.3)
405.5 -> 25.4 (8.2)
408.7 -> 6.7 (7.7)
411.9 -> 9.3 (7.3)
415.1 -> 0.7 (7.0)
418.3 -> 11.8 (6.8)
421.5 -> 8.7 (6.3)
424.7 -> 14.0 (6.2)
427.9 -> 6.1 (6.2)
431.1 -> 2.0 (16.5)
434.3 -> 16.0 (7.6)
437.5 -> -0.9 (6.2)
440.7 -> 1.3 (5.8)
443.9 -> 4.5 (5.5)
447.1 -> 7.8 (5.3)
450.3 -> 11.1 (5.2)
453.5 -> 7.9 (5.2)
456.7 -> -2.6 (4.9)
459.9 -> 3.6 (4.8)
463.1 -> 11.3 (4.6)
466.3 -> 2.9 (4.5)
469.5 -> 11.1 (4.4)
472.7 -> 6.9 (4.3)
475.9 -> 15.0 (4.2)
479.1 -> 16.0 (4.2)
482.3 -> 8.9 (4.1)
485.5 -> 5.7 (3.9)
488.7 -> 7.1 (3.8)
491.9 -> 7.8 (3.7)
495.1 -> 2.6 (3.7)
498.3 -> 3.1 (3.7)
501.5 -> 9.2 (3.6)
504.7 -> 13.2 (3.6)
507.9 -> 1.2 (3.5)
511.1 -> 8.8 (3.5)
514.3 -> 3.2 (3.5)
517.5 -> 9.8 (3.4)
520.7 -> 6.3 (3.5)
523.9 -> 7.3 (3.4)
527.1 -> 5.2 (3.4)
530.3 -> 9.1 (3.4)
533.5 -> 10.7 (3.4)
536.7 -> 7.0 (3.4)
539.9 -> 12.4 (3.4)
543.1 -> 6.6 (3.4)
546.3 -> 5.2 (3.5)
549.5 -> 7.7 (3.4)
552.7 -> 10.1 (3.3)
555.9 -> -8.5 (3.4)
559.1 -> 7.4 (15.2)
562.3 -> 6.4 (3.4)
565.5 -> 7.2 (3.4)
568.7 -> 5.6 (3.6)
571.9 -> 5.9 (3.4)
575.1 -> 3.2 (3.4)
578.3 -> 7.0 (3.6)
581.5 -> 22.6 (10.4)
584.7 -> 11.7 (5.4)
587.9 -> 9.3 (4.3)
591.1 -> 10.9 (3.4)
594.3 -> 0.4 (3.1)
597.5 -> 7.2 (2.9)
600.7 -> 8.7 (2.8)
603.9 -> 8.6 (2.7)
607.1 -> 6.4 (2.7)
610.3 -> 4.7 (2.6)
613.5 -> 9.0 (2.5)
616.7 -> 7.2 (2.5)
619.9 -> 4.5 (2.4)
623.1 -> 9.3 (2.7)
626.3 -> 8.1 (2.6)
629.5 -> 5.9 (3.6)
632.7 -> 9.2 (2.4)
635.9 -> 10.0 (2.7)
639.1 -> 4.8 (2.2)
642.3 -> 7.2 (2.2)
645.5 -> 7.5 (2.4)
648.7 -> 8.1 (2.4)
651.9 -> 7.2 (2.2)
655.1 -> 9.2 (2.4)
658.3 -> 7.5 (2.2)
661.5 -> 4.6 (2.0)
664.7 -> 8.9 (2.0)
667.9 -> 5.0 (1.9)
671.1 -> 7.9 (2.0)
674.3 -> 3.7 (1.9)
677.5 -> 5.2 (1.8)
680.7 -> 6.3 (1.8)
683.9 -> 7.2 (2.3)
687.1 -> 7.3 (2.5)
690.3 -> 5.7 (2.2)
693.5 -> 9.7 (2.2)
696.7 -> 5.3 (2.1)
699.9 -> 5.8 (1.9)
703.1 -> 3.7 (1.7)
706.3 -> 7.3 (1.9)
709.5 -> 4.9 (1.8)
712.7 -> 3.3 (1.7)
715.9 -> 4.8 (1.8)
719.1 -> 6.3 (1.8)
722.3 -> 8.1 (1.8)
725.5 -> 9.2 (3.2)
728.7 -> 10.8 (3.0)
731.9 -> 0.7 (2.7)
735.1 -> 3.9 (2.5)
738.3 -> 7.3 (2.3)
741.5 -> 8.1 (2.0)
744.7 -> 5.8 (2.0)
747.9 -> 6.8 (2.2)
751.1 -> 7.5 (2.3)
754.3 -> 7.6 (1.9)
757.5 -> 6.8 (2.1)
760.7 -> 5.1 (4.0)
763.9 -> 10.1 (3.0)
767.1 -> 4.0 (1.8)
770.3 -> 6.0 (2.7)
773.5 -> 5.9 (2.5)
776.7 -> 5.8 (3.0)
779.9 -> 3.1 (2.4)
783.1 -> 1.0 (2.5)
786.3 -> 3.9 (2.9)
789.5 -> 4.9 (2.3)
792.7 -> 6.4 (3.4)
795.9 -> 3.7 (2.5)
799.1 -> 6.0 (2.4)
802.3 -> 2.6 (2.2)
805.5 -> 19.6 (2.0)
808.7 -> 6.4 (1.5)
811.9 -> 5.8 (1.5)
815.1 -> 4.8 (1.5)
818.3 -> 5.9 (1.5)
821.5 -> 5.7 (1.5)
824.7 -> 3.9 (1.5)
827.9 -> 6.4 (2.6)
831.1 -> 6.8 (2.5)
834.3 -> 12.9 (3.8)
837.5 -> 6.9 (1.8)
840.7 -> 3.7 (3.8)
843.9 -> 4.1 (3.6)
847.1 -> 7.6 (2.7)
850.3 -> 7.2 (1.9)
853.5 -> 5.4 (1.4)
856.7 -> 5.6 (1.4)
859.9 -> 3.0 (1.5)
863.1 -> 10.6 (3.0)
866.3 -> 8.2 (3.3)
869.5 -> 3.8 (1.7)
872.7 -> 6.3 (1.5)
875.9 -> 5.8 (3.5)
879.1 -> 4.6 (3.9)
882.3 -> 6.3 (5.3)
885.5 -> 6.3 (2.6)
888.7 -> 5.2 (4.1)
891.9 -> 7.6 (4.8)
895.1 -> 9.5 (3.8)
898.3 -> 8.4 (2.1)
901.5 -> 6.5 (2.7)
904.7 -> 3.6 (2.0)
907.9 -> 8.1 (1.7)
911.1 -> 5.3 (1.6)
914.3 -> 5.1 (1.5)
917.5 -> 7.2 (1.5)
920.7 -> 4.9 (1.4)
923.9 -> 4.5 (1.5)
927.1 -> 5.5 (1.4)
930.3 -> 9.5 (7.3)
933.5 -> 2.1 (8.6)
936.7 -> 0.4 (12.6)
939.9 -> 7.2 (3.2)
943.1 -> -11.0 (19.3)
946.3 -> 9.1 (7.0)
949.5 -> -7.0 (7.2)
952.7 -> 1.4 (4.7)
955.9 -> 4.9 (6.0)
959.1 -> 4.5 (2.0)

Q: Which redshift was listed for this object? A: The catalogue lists 1.16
